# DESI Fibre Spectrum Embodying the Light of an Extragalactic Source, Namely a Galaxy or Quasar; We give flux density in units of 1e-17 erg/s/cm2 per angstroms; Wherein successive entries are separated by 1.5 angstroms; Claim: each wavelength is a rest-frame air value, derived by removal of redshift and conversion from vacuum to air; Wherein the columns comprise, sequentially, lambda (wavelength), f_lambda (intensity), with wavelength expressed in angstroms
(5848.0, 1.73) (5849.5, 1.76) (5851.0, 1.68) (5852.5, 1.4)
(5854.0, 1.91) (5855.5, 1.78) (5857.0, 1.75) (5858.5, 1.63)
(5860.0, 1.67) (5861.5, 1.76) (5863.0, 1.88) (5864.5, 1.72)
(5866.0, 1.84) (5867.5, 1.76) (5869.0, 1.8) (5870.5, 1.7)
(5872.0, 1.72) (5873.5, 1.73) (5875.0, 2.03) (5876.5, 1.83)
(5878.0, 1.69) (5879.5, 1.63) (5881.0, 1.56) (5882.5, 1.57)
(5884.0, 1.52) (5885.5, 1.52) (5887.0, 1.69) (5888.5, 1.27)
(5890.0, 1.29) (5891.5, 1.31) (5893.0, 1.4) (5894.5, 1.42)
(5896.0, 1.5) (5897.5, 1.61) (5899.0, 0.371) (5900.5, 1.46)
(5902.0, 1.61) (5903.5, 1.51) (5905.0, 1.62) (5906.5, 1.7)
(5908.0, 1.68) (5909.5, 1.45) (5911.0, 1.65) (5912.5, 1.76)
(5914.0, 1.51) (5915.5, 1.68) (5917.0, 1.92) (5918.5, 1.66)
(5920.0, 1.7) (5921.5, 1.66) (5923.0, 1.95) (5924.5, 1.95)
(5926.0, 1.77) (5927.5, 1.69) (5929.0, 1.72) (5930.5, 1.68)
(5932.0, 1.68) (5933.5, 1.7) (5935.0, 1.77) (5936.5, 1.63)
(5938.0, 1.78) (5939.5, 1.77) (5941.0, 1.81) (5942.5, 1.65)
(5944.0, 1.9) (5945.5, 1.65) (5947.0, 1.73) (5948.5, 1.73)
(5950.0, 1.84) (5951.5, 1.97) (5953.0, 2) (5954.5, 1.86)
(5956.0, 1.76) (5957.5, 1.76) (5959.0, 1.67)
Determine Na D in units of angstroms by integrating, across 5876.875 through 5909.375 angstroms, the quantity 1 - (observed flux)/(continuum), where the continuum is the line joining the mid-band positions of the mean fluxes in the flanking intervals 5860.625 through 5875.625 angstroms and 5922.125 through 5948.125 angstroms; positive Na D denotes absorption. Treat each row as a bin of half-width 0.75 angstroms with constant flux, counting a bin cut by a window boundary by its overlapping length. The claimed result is 5.5 angstroms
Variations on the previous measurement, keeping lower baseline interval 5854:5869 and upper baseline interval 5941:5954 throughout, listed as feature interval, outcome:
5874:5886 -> 0.7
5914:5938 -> 0.8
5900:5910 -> 1.2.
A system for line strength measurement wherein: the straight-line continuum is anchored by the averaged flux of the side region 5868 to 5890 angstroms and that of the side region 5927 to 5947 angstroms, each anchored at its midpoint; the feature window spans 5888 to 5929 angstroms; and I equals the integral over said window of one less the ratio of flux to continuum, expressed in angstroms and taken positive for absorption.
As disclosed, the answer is 3.1 angstroms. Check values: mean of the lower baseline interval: 1.65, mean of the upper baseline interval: 1.73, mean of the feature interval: 1.56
